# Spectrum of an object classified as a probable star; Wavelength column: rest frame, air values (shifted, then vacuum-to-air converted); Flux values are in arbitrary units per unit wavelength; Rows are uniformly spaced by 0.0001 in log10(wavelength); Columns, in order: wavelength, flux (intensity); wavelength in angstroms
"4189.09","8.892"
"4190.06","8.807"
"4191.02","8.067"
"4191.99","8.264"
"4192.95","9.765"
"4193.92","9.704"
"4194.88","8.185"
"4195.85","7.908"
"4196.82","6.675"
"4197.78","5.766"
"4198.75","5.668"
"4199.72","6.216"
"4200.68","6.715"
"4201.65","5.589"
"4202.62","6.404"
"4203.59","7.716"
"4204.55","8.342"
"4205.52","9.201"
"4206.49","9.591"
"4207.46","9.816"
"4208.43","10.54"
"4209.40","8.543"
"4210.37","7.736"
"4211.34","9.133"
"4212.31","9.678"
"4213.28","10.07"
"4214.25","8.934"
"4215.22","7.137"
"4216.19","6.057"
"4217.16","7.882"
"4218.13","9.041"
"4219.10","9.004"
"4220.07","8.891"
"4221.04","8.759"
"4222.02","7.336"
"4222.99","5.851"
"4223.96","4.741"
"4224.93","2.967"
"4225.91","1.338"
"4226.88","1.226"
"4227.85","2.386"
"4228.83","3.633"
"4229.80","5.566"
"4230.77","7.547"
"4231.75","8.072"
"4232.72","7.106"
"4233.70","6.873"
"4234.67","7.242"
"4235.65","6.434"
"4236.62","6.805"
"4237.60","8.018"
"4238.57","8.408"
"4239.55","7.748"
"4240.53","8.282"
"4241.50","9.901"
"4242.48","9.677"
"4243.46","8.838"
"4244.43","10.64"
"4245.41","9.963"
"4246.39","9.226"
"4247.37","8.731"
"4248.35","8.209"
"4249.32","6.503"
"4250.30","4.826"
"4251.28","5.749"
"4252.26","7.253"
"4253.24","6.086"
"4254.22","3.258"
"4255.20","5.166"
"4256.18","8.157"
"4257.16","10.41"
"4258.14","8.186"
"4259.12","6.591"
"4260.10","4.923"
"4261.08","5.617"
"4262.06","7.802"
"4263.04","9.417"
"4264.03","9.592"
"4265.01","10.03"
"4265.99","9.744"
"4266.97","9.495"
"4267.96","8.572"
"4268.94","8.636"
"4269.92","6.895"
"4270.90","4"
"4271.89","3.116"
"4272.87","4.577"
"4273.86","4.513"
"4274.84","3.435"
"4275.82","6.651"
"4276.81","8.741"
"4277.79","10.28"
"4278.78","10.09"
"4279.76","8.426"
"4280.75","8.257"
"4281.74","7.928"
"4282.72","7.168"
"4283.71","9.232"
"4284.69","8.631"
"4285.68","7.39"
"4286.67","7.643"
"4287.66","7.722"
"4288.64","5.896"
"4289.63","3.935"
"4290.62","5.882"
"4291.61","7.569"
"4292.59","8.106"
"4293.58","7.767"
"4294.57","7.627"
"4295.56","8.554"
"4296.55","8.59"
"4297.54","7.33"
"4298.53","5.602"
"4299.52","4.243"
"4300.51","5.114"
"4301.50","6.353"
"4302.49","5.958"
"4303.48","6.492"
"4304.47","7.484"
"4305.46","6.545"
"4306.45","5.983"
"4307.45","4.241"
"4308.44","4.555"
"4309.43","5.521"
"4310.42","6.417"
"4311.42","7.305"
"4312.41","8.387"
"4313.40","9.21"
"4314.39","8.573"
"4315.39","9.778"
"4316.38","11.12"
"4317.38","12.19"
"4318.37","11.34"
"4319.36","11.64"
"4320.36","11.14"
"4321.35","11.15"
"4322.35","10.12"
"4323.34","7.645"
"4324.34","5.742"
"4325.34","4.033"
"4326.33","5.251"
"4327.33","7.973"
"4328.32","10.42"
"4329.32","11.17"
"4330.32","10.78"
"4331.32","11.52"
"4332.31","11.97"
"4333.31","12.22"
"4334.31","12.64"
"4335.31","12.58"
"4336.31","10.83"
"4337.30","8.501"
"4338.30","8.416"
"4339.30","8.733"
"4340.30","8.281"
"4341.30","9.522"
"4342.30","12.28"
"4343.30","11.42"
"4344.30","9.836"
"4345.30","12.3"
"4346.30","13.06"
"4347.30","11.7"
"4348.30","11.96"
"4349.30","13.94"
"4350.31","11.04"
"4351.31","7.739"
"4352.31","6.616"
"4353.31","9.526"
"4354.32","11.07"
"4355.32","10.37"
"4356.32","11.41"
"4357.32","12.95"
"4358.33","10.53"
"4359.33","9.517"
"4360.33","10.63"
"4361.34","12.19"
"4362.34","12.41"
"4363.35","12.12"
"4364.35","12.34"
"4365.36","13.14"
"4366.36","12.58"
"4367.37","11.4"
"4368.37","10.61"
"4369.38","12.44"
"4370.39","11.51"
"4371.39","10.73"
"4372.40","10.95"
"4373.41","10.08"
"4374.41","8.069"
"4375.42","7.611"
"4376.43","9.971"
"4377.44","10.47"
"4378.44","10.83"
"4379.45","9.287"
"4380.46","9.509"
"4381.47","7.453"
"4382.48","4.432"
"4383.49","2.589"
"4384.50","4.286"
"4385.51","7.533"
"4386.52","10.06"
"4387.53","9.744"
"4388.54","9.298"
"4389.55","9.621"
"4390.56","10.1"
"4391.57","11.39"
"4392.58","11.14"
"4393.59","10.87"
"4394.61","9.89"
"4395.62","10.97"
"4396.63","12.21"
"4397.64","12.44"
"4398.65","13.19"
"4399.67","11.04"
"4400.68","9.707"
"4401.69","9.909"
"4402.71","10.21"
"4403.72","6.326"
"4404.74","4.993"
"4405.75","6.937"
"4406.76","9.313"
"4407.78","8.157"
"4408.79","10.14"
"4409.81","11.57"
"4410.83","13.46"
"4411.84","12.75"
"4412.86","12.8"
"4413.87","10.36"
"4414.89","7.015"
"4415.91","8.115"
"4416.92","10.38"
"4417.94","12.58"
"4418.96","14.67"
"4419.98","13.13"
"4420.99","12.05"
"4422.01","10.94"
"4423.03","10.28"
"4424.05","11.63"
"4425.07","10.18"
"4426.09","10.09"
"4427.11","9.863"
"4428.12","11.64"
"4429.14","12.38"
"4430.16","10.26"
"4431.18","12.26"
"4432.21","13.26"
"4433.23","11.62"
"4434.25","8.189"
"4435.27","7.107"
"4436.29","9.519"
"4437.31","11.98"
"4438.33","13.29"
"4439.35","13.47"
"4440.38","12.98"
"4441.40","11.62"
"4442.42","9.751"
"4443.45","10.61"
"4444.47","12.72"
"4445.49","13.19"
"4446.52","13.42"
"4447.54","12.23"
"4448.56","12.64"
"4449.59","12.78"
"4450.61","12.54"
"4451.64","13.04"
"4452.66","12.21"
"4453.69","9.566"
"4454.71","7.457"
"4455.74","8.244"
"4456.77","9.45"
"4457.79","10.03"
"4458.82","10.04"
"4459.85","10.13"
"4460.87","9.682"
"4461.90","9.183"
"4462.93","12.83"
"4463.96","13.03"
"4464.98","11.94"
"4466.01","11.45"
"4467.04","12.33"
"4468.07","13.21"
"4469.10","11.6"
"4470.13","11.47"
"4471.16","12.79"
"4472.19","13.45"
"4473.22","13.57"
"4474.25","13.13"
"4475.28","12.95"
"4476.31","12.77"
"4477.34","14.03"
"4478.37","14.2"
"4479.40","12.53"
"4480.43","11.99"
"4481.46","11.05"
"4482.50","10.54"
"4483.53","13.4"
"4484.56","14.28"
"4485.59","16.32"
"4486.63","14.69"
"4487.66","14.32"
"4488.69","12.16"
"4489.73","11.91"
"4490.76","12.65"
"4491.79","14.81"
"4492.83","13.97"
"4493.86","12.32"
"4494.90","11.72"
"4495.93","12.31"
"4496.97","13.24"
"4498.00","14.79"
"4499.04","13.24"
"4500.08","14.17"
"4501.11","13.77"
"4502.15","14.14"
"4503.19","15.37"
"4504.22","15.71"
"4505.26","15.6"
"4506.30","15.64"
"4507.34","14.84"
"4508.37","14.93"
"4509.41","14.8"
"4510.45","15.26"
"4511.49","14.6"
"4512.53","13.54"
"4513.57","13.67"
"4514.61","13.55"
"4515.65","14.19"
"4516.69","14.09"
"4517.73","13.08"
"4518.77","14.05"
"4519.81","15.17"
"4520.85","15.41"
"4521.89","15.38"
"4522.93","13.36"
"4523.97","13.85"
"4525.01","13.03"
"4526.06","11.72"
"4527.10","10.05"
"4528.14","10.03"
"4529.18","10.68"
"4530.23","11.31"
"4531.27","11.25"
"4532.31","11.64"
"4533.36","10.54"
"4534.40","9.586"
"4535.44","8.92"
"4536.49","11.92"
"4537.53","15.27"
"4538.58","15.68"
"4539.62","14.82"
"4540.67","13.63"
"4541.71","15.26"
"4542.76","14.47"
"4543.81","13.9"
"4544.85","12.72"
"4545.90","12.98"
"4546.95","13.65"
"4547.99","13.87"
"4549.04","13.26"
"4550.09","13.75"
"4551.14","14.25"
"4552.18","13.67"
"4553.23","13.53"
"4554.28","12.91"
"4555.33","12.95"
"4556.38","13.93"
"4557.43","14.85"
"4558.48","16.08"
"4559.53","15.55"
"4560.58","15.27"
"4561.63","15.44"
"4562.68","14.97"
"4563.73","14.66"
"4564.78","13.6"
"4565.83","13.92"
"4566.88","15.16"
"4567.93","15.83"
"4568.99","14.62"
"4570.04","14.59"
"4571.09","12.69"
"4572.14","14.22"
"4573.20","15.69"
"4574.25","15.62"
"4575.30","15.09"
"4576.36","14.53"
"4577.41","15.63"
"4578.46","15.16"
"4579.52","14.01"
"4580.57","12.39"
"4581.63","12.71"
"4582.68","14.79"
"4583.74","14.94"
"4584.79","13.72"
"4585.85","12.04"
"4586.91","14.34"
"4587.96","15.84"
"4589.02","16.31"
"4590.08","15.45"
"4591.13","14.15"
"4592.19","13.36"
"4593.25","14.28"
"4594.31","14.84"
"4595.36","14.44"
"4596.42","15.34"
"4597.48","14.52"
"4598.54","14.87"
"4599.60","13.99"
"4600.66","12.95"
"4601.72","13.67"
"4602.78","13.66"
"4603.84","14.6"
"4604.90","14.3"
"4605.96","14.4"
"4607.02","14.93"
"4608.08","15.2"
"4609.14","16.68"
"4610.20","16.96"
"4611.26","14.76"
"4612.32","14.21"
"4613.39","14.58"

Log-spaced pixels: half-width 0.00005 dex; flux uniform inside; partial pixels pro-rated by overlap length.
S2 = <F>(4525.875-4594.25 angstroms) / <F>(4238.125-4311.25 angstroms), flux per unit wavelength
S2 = 1.90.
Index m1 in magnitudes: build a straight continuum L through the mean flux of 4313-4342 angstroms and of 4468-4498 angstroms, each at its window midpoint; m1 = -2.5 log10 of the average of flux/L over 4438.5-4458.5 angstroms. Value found 0.08 mag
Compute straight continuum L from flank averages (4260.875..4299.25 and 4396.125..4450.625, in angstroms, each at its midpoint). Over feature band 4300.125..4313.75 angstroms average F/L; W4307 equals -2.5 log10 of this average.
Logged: 0.26 mag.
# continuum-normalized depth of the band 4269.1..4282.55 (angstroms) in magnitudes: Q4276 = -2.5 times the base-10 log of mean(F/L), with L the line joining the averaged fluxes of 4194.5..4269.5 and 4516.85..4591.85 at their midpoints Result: 0.23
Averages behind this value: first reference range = 7.45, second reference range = 13.8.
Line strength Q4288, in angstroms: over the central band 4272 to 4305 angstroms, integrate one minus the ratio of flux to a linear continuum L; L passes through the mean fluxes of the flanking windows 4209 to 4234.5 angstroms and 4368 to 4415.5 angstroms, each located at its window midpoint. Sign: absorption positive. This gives 3.6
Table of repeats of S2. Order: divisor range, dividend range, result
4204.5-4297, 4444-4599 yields 1.80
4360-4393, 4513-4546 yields 1.31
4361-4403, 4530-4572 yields 1.35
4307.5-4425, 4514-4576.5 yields 1.36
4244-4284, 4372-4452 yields 1.40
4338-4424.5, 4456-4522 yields 1.28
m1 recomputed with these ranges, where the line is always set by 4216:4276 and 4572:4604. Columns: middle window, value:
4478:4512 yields -0.12 mag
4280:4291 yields 0.08 mag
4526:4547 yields 0.08 mag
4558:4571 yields -0.07 mag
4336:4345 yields -0.09 mag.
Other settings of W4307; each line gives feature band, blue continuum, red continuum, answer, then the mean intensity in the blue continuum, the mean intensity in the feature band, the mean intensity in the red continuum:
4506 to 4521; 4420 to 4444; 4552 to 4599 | -0.11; 11.1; 14.4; 14.5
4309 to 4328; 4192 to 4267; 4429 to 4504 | 0.07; 7.48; 8.69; 12.2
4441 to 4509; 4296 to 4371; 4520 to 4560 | -0.05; 9.6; 12.6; 13.2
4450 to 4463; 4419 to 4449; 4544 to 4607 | 0.16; 11.5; 10.3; 14.3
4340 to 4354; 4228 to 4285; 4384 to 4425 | -0.17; 7.46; 10.7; 10.3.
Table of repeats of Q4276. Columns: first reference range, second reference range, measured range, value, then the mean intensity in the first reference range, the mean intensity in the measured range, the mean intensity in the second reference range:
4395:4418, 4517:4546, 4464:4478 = -0.10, 10.2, 12.7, 12.9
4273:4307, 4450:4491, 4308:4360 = -0.19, 7.06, 9.9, 12.1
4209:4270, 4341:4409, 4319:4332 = 0.00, 7.41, 9.14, 10.1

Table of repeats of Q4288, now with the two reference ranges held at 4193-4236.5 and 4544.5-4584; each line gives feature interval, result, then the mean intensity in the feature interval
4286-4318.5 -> 6.36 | 7.2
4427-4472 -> 2.18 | 11.4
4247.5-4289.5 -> 5.10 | 7.24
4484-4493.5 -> -0.83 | 13.9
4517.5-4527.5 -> -0.09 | 13.6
